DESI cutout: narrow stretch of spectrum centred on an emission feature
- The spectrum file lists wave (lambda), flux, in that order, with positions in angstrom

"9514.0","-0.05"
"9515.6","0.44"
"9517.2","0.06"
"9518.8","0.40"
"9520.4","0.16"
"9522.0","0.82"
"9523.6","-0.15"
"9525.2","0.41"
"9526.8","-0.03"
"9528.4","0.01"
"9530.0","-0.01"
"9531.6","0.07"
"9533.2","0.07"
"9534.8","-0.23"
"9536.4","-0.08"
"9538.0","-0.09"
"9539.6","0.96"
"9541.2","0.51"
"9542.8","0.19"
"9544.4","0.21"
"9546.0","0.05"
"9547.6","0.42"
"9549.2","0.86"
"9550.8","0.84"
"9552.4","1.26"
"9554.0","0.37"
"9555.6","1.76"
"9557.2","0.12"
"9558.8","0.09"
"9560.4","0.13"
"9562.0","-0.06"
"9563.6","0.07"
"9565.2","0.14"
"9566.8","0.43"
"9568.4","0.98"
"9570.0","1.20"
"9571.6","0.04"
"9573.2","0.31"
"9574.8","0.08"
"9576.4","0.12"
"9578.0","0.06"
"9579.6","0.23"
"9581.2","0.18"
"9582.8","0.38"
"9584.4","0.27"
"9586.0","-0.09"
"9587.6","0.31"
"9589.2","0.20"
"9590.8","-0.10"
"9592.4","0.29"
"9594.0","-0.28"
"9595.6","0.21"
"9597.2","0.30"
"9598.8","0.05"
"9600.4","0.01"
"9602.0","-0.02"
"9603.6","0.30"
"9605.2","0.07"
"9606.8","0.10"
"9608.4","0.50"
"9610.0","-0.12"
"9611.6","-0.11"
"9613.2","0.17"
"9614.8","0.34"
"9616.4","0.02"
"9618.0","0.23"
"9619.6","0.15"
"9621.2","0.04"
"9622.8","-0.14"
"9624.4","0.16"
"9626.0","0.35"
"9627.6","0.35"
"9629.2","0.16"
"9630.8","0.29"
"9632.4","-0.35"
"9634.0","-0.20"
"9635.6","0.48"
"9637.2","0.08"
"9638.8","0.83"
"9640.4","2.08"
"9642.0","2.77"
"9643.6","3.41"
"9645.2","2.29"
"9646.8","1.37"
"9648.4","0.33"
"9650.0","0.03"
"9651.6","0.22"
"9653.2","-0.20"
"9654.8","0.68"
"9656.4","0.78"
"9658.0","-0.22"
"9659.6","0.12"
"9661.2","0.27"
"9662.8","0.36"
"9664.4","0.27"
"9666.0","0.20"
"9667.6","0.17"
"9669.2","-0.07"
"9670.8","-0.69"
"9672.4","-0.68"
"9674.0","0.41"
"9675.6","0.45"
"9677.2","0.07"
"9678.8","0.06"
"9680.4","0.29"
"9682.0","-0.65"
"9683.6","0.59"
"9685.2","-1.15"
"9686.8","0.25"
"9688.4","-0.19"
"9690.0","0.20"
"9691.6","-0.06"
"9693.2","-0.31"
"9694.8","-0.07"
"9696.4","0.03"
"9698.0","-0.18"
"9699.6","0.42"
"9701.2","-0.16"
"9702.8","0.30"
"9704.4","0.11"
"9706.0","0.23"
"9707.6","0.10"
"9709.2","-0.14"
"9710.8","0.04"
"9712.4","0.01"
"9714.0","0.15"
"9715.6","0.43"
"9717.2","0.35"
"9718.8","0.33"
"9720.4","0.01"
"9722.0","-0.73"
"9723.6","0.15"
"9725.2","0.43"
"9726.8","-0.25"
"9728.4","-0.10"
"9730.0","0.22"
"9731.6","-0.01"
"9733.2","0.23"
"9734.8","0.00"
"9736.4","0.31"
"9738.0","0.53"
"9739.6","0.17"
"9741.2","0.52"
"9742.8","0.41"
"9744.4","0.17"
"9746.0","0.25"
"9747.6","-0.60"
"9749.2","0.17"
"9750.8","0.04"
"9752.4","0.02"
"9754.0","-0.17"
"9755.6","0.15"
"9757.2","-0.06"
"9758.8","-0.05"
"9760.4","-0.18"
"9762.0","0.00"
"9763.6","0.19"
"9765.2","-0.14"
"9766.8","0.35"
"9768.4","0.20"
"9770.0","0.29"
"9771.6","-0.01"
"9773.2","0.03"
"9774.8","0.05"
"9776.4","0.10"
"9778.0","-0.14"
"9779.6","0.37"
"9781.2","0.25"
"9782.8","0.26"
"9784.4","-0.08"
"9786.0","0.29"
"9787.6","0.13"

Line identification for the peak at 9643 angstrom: [O III]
